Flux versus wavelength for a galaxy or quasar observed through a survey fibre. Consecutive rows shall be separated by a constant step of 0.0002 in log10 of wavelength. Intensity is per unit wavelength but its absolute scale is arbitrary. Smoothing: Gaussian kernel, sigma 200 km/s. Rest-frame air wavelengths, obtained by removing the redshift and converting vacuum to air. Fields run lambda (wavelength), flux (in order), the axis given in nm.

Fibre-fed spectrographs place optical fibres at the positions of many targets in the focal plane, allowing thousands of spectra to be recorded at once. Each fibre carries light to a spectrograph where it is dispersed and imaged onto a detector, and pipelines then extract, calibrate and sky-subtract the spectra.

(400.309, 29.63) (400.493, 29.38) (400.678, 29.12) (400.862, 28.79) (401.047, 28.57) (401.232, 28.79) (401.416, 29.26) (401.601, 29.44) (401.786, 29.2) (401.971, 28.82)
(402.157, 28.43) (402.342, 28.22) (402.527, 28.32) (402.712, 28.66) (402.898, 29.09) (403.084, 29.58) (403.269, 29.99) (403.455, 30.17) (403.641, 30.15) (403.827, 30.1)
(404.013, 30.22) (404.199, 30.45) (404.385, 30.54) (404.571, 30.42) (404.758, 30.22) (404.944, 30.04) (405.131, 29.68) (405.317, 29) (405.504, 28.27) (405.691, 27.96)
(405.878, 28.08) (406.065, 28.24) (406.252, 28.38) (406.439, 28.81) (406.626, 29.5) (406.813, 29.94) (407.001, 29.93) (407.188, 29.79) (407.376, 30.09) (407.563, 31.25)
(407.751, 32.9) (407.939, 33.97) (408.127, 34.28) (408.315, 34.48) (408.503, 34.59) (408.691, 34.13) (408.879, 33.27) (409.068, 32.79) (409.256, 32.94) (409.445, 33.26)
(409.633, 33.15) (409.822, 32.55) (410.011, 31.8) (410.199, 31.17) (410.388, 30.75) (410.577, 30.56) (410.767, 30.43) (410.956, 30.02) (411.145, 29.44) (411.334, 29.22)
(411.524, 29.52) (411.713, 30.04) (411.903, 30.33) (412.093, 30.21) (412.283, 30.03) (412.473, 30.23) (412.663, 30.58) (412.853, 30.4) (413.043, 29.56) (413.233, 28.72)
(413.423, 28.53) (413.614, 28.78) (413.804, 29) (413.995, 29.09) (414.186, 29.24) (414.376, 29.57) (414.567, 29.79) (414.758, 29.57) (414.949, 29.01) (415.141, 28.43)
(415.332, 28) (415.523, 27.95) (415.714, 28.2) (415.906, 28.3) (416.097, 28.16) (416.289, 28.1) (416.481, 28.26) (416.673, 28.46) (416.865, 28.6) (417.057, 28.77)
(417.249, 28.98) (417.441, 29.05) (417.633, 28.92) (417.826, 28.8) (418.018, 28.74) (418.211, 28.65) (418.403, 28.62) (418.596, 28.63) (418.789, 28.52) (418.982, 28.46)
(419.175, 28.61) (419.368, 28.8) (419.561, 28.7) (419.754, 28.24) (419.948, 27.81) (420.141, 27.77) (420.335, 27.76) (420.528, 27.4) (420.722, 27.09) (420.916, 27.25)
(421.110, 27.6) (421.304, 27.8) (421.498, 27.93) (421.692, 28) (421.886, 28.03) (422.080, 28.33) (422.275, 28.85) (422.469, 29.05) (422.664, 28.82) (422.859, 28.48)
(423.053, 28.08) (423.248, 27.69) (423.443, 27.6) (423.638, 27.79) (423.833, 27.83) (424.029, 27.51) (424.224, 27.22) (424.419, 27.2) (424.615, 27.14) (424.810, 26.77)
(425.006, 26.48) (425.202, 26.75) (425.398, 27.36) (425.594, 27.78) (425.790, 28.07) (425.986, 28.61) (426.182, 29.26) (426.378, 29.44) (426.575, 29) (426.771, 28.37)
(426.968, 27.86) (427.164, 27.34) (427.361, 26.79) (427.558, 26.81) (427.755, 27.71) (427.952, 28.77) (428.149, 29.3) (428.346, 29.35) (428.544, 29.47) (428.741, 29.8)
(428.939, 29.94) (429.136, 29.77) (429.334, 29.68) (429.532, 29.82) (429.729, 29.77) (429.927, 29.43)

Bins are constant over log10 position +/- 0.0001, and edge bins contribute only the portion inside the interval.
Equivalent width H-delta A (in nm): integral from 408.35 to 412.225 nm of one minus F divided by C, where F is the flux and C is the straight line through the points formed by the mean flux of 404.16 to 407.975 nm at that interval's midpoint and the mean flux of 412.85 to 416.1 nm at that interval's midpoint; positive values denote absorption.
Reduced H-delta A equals -0.29 nm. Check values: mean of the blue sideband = 29.8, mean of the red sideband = 28.9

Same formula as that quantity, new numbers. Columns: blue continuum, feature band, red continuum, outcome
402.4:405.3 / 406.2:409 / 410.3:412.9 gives -0.168 nm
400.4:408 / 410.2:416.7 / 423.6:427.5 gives -0.133 nm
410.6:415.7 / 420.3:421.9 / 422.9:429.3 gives 0.056 nm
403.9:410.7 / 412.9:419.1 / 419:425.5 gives 0.088 nm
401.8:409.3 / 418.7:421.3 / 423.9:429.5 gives 0.082 nm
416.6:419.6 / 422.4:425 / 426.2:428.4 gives 0.066 nm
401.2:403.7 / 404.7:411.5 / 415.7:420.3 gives -0.483 nm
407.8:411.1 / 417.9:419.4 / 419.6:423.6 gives 0.024 nm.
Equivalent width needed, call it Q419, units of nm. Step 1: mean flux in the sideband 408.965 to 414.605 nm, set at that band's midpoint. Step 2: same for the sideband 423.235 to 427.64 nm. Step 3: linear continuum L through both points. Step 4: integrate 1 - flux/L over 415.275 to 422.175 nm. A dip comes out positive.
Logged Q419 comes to 0.18 nm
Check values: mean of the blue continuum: 30.4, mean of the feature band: 28.3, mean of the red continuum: 27.7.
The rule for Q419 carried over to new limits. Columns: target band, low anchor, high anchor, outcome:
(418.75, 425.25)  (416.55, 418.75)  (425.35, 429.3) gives 0.181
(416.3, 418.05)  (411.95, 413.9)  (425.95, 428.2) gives 0.030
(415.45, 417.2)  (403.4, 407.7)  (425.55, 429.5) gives 0.051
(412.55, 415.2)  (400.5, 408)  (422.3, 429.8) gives -0.031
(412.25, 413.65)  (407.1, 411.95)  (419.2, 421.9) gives 0.045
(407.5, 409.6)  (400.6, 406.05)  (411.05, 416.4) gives -0.303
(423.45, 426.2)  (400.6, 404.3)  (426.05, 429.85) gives 0.134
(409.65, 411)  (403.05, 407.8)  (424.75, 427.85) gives -0.089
